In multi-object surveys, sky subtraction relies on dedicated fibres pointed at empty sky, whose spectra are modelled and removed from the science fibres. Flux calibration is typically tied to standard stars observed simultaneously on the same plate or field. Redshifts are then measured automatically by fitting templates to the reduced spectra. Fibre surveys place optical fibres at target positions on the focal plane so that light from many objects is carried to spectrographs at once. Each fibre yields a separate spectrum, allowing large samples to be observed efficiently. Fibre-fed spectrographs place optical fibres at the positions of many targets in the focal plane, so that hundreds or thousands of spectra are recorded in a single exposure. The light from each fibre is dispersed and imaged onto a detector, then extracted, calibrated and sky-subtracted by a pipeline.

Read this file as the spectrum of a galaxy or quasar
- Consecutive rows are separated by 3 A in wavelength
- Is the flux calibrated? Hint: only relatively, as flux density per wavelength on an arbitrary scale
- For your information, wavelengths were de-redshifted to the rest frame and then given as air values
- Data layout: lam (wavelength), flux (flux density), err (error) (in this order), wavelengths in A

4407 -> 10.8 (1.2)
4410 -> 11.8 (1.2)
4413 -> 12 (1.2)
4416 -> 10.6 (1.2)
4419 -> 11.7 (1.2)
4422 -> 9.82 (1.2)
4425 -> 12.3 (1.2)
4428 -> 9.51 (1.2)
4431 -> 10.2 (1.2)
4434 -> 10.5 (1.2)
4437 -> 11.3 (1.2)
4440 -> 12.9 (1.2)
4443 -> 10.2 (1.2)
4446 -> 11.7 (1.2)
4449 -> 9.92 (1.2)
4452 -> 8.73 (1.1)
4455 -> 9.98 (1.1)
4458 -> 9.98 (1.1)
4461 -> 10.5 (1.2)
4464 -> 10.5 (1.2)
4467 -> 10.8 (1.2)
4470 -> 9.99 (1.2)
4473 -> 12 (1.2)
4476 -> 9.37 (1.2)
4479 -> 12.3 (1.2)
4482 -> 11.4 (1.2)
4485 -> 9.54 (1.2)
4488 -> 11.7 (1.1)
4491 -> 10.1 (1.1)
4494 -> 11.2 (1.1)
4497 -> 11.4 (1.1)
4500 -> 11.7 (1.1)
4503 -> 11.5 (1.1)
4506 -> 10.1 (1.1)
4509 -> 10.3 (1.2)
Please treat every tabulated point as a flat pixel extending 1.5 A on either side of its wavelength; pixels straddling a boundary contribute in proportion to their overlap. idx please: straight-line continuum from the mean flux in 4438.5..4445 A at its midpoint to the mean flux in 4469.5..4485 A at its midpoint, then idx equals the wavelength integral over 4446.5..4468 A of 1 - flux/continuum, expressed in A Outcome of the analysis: 2.2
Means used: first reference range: 11.6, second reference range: 10.9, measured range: 10.1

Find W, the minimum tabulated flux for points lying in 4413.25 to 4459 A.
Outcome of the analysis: 8.73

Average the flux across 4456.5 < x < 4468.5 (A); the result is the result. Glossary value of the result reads 10.4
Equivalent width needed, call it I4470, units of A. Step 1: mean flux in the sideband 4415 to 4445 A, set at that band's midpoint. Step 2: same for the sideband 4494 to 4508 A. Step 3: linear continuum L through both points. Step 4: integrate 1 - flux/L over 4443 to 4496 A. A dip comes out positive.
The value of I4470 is 2.3 A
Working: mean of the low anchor 10.9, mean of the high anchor 11.1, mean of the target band 10.6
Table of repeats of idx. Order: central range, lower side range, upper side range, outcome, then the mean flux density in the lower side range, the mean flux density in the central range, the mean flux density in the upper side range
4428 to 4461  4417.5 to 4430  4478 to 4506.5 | 1.23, 10.8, 10.5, 11.1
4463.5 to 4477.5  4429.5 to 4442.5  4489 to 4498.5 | 0.62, 11.1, 10.5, 10.9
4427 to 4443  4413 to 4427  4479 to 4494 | 0.33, 11.1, 10.9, 10.9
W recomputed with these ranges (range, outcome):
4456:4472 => 9.98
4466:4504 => 9.37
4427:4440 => 9.51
